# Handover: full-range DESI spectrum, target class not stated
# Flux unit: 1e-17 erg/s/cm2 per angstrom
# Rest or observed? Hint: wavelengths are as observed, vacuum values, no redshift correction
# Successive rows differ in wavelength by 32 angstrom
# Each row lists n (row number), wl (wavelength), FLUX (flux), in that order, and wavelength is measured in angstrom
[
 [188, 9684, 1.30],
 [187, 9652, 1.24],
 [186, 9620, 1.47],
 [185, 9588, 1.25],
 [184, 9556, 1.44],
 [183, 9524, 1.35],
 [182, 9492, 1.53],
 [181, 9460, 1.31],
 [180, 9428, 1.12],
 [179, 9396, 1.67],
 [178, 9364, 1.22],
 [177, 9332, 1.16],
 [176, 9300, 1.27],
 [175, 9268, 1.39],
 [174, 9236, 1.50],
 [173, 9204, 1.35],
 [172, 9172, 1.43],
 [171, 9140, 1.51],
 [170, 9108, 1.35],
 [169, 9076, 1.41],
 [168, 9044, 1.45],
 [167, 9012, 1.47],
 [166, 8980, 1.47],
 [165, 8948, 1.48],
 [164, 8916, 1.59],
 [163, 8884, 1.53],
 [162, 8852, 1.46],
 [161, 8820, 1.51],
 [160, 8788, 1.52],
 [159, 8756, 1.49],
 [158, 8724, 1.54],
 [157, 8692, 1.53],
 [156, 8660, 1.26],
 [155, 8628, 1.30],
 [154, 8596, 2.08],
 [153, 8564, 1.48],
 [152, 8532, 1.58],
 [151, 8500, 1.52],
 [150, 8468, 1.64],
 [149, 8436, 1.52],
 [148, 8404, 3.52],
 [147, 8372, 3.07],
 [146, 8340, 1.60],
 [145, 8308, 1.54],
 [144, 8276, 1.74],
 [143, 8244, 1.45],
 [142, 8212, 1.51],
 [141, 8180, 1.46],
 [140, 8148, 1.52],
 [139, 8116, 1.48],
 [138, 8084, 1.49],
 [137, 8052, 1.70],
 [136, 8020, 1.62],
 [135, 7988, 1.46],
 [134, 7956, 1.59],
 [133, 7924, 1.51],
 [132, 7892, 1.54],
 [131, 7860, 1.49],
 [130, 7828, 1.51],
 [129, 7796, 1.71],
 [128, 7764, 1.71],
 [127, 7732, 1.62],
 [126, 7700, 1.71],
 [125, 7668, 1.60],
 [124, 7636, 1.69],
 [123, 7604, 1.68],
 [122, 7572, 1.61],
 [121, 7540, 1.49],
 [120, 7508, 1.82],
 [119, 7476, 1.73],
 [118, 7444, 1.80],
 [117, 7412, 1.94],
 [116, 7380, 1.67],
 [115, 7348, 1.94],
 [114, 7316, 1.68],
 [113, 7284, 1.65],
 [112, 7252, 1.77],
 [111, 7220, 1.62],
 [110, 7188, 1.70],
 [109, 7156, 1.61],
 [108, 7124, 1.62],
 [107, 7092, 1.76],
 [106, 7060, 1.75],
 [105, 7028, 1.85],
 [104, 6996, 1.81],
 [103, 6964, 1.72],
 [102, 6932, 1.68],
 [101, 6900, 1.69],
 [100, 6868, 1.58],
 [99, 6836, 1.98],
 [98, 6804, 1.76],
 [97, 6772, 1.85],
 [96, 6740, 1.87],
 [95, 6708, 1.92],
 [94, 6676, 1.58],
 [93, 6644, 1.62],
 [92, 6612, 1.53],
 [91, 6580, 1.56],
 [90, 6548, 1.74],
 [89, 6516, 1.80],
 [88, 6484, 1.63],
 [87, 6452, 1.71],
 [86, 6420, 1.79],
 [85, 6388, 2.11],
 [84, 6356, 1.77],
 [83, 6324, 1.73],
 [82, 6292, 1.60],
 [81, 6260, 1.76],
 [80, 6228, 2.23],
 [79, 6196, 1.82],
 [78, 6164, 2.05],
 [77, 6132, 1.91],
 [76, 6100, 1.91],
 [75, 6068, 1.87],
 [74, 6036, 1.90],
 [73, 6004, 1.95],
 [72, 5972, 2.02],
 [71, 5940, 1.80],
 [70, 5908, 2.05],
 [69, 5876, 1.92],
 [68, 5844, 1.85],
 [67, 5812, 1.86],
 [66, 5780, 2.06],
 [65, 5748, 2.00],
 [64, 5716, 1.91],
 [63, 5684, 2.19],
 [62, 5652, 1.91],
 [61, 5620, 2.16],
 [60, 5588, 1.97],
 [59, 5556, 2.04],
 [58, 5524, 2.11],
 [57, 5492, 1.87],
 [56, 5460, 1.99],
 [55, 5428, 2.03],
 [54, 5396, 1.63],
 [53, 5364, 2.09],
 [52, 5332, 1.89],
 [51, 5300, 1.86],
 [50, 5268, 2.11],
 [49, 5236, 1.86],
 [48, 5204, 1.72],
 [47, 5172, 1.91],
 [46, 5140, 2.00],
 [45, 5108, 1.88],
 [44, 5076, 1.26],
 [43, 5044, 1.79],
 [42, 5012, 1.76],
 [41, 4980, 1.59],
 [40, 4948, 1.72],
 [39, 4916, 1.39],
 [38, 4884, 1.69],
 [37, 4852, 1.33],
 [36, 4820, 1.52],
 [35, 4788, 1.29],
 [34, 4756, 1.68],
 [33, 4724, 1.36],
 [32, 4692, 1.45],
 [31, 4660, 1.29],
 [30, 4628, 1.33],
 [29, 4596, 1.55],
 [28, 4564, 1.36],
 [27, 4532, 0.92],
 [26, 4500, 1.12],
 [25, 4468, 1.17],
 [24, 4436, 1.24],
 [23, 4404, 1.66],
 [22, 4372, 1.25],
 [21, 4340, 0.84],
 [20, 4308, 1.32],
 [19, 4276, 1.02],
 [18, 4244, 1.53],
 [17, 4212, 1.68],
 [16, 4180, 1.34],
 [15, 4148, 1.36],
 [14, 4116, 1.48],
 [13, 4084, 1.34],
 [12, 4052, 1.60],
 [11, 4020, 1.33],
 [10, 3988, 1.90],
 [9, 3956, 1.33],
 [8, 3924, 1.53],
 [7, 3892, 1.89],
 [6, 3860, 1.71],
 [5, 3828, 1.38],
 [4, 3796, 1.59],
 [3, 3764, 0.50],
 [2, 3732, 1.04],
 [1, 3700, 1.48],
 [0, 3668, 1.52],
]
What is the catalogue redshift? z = 0.278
